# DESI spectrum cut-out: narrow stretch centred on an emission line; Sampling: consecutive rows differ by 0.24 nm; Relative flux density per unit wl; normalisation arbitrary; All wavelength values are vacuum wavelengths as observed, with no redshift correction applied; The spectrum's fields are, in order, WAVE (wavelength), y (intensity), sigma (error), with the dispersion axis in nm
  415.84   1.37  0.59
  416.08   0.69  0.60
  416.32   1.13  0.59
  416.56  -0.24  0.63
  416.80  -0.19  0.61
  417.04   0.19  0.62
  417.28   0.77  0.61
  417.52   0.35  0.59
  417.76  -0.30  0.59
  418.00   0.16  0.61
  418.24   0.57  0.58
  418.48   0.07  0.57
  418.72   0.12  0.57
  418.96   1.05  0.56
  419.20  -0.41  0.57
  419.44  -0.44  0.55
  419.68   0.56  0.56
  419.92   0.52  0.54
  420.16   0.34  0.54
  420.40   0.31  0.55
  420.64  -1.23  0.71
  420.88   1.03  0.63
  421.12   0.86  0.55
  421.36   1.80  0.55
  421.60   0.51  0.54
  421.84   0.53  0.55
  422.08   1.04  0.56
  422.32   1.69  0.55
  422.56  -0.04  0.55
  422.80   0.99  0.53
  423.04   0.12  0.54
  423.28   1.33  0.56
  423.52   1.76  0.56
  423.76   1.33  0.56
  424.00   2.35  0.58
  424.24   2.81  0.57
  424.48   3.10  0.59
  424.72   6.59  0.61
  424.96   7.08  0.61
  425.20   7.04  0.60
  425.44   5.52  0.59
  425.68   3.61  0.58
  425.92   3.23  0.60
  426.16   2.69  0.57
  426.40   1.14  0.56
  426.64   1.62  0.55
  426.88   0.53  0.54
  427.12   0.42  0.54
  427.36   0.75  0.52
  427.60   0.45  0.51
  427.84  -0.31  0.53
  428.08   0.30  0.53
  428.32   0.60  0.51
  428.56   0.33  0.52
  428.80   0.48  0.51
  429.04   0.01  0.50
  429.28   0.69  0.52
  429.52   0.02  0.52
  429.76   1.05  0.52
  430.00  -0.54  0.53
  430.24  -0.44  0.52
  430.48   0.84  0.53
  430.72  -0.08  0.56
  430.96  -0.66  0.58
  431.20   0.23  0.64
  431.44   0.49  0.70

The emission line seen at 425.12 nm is Lyman alpha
